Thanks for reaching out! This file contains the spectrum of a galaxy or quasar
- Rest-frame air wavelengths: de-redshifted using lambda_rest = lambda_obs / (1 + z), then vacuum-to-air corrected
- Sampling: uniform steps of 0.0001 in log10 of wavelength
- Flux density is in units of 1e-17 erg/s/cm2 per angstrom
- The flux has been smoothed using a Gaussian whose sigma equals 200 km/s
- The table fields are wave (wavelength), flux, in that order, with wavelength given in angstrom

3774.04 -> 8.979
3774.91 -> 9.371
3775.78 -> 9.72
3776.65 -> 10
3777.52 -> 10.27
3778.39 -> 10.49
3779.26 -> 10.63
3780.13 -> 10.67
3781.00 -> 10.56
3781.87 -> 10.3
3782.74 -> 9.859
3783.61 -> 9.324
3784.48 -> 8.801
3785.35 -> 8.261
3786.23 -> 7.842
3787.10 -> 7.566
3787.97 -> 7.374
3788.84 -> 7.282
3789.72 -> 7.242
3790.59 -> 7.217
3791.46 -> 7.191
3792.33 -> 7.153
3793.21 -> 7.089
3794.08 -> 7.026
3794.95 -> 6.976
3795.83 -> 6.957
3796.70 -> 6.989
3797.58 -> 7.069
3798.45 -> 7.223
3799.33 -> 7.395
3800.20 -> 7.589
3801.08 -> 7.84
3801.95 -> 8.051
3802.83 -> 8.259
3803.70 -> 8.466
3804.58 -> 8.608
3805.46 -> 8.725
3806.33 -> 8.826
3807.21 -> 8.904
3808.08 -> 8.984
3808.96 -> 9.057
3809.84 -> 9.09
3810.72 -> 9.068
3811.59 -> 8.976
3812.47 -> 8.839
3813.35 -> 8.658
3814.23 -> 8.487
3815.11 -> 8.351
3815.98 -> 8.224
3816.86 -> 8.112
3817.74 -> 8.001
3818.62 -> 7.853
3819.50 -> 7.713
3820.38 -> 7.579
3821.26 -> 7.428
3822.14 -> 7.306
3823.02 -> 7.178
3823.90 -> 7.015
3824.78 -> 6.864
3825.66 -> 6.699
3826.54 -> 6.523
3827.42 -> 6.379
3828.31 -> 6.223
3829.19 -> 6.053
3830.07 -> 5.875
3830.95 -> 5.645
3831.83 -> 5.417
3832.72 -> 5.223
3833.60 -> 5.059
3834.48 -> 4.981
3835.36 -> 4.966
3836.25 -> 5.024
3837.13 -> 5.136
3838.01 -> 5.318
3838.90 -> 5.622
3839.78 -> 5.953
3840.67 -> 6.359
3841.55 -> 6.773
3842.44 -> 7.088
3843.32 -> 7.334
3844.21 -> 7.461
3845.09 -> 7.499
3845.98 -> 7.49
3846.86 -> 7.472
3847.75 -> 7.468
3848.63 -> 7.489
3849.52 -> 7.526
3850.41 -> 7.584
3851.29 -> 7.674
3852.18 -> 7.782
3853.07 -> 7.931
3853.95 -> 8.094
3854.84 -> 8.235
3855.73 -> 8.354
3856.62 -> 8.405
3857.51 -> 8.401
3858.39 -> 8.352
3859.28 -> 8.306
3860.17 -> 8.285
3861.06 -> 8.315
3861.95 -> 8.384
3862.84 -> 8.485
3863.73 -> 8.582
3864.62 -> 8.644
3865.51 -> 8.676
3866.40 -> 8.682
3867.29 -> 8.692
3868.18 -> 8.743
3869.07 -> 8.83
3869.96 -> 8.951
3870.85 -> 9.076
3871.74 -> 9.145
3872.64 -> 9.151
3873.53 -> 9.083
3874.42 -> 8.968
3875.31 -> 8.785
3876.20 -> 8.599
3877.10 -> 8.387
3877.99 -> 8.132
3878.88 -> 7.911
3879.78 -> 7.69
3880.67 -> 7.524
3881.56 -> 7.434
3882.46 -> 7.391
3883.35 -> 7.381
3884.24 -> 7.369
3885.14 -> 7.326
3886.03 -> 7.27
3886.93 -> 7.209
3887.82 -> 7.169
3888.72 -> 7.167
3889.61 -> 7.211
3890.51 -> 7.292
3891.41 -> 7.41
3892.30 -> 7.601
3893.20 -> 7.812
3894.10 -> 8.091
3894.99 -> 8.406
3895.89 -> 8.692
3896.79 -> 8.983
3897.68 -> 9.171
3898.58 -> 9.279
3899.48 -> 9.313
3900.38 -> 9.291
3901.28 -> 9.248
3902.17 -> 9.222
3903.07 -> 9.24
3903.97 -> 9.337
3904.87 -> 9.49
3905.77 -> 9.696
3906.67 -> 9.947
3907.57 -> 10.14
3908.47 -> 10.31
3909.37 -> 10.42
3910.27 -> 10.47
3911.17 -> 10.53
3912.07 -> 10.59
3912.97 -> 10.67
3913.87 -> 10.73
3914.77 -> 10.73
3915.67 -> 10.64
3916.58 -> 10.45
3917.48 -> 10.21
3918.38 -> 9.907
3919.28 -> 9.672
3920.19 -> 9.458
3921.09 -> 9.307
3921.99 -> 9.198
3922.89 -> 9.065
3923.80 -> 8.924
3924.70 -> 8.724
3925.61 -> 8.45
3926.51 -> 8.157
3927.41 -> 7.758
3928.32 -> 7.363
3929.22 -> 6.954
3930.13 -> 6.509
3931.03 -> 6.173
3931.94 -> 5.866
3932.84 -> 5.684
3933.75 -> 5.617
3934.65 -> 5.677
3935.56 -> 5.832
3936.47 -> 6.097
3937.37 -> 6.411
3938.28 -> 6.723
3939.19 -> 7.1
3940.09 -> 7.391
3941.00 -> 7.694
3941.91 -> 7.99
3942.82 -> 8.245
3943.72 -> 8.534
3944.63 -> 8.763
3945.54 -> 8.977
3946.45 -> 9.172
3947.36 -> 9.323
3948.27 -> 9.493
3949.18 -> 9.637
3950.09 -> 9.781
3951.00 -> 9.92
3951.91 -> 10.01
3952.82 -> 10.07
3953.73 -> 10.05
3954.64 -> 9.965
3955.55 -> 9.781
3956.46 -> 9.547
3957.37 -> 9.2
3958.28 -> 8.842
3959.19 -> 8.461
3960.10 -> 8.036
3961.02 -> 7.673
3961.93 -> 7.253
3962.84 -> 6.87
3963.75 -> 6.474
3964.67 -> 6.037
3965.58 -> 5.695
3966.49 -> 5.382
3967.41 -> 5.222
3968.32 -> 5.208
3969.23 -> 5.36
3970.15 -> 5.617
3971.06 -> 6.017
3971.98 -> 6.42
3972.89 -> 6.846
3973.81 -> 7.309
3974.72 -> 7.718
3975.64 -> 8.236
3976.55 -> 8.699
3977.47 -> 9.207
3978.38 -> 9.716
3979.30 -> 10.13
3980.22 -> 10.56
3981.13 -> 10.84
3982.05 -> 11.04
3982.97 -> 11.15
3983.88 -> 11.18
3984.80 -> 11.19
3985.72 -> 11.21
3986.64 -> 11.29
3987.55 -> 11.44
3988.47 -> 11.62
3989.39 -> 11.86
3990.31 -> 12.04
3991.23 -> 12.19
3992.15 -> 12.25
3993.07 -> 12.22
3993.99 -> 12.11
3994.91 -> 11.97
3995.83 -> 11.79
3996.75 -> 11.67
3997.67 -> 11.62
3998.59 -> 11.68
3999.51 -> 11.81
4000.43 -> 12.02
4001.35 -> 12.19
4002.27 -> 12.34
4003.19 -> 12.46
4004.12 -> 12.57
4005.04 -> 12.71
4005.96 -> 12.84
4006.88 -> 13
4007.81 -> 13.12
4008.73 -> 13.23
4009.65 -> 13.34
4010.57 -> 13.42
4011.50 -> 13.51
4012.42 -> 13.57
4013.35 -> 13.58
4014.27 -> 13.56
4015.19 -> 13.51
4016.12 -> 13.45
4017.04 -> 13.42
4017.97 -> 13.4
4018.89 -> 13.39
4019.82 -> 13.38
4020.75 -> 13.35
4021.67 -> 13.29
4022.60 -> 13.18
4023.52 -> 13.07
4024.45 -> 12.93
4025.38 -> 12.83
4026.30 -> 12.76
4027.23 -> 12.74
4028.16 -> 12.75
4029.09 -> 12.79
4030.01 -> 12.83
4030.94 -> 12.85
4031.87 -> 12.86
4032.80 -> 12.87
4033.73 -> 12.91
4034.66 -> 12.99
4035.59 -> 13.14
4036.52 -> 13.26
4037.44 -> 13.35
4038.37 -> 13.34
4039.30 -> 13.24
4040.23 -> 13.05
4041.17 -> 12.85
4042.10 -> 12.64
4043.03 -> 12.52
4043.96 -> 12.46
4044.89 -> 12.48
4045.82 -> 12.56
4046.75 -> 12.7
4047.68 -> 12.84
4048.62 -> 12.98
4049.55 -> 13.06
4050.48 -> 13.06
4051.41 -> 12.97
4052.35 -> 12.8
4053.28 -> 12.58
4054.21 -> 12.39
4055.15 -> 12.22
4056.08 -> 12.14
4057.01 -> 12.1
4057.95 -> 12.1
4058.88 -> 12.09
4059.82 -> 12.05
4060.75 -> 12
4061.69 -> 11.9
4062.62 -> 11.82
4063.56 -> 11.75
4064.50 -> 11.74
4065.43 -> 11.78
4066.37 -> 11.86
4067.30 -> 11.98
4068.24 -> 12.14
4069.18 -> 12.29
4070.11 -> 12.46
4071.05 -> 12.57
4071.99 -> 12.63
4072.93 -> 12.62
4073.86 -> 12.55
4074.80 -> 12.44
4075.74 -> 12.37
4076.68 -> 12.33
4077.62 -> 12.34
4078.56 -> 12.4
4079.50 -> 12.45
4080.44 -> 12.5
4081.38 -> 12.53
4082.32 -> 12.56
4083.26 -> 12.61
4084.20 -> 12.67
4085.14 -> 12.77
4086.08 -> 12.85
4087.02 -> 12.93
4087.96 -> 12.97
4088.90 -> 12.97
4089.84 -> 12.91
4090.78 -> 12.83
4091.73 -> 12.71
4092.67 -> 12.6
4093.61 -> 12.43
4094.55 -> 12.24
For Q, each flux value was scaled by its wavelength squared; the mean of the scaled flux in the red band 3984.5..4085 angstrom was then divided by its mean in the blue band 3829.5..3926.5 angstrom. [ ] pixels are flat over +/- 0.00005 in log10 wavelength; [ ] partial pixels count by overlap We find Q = 1.65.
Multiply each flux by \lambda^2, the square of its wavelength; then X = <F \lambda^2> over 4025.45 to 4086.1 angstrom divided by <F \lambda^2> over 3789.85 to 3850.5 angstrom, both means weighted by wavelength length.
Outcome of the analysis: 1.96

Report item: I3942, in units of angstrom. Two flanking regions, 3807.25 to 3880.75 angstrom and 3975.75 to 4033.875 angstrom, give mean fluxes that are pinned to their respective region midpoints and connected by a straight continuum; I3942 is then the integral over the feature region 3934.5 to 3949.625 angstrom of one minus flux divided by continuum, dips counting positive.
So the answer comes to 3.8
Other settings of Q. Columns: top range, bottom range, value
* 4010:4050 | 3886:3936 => 1.60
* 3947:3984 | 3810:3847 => 1.30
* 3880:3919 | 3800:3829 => 1.17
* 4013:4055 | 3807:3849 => 2.04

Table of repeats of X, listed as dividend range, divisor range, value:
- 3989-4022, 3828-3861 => 2.00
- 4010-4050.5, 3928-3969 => 1.77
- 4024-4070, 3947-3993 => 1.45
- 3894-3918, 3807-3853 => 1.43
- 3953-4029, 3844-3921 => 1.32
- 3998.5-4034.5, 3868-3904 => 1.67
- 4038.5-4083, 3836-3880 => 1.74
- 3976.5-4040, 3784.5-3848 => 1.89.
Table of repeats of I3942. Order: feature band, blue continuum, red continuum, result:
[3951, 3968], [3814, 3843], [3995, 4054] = 4.2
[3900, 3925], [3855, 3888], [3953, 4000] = -3.3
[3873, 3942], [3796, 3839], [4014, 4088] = 7.1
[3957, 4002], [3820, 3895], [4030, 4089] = 5.0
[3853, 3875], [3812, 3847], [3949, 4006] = -3.4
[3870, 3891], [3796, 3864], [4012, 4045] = 2.1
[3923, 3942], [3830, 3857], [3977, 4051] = 5.3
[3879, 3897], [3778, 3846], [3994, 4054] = 3.5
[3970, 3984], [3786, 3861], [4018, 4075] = 2.8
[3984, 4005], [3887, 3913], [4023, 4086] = -1.3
